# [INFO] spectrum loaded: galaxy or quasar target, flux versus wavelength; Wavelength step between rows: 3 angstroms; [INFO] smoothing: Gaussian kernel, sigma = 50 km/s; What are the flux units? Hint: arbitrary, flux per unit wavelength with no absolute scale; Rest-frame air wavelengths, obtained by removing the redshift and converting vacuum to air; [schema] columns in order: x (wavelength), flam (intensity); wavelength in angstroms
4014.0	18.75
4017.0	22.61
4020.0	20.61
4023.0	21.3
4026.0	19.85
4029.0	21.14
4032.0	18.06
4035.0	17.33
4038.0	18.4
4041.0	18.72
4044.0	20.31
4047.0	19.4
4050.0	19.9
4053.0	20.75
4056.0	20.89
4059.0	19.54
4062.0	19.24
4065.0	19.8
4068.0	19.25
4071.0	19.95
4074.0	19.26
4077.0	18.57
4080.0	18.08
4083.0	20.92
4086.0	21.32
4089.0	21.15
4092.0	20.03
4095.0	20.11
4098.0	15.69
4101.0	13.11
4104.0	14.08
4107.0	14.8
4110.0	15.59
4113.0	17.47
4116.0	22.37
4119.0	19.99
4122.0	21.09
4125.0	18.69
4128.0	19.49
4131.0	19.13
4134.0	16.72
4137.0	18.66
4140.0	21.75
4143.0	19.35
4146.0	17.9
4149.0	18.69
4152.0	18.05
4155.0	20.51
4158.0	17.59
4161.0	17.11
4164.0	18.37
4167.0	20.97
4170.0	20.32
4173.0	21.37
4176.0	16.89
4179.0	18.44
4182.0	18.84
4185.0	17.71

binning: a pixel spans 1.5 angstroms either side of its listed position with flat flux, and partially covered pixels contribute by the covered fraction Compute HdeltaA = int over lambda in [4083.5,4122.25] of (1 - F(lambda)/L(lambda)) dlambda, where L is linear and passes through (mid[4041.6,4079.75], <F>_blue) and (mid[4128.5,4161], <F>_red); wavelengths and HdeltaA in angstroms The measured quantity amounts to 2.1 angstroms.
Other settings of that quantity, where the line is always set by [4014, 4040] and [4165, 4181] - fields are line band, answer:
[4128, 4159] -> 1.12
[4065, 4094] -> -0.18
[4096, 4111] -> 3.71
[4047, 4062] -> -0.24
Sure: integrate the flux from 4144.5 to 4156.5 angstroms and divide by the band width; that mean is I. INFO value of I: 18.8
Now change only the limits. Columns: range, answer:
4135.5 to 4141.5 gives 20.2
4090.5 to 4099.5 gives 18.6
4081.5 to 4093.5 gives 20.9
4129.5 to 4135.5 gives 17.9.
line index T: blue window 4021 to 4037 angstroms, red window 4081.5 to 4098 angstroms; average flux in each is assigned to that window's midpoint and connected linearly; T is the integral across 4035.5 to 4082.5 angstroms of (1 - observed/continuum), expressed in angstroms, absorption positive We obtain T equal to 1.0 angstroms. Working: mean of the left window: 19.5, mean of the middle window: 19.5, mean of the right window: 20.2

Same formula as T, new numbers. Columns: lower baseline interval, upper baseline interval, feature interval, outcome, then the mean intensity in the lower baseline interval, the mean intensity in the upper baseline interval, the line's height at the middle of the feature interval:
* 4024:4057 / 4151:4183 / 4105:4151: 1.0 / 19.5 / 19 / 19.1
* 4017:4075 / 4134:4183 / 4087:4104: 1.4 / 19.7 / 19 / 19.4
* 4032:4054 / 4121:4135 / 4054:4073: -0.7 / 19.1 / 19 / 19.1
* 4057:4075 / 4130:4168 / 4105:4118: 1.1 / 19.6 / 18.8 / 19.1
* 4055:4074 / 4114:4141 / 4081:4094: -0.7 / 19.7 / 19.7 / 19.7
